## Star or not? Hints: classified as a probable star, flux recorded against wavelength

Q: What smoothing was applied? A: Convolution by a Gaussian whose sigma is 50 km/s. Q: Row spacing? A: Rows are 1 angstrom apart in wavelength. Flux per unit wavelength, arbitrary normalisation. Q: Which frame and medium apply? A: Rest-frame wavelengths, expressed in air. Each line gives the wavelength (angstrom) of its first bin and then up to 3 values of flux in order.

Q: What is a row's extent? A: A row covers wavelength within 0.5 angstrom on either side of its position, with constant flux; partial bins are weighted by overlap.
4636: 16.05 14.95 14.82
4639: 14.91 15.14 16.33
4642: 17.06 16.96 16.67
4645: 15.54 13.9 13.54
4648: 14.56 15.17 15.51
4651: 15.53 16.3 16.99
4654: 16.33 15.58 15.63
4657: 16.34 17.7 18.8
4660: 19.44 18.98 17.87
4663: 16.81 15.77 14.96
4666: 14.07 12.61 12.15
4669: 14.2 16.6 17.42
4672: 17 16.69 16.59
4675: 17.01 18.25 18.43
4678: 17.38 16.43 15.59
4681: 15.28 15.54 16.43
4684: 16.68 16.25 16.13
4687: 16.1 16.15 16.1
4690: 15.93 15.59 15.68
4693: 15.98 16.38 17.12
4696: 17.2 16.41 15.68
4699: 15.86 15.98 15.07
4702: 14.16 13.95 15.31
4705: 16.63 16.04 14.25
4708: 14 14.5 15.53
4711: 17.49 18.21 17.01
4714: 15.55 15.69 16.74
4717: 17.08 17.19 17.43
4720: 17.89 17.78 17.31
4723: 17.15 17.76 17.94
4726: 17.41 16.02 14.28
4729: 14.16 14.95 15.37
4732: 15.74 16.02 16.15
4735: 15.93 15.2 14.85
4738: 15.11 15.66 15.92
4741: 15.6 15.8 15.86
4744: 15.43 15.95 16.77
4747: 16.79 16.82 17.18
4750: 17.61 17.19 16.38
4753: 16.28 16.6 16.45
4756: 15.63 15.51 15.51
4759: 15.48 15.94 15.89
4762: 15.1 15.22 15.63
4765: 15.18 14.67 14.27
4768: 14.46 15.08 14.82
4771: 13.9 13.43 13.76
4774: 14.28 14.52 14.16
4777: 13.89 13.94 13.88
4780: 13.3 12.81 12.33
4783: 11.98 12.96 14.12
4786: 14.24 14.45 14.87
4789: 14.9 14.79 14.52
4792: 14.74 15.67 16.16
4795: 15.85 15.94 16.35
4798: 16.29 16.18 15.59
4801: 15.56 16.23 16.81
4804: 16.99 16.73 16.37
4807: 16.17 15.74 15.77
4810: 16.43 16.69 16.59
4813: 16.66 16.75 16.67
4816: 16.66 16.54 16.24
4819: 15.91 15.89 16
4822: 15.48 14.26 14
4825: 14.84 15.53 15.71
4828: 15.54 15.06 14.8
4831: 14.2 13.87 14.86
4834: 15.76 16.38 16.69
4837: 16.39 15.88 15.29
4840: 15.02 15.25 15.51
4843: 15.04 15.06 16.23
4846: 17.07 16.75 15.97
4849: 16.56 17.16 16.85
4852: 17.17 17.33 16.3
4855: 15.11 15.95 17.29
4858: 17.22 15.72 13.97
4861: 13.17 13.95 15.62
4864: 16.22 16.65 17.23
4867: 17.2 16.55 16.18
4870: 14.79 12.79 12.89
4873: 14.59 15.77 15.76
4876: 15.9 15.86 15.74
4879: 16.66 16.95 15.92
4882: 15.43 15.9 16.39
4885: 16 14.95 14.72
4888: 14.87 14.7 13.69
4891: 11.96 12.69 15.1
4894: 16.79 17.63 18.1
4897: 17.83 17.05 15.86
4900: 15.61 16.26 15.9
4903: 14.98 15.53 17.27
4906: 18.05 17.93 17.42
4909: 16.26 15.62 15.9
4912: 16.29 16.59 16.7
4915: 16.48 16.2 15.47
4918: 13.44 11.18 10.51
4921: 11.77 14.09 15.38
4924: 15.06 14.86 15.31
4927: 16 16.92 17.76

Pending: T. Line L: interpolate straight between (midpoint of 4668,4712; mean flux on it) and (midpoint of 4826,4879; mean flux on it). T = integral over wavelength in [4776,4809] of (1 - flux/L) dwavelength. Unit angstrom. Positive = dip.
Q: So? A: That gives 1.7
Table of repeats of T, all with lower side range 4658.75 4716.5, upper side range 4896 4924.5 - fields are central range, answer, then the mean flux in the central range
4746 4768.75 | 0.1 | 15.9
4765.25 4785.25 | 2.6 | 13.8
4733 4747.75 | 0.2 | 15.8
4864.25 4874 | 0.2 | 15.5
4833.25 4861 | -0.5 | 16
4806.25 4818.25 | -0.4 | 16.4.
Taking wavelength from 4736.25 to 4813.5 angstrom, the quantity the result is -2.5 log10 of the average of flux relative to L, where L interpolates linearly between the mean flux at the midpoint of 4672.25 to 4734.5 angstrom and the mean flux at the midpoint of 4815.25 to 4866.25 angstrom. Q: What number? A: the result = 0.04 mag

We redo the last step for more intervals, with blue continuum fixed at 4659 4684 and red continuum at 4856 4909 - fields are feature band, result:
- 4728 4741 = 0.06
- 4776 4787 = 0.19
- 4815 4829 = 0.02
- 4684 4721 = 0.01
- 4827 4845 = 0.04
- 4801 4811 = -0.02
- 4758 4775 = 0.09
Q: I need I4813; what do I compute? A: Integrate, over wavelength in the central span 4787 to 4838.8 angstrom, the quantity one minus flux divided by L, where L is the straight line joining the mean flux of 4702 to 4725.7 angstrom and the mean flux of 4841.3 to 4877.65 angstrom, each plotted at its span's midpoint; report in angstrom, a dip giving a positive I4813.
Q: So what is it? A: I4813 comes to 0.8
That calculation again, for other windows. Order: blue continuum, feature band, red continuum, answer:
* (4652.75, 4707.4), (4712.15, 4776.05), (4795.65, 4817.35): 1.52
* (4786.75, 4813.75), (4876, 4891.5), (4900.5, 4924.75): 0.21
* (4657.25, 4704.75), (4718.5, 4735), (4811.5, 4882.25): -0.37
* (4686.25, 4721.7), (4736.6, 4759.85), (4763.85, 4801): -1.35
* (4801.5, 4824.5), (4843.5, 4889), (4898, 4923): -0.05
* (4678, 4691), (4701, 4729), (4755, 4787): -1.37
